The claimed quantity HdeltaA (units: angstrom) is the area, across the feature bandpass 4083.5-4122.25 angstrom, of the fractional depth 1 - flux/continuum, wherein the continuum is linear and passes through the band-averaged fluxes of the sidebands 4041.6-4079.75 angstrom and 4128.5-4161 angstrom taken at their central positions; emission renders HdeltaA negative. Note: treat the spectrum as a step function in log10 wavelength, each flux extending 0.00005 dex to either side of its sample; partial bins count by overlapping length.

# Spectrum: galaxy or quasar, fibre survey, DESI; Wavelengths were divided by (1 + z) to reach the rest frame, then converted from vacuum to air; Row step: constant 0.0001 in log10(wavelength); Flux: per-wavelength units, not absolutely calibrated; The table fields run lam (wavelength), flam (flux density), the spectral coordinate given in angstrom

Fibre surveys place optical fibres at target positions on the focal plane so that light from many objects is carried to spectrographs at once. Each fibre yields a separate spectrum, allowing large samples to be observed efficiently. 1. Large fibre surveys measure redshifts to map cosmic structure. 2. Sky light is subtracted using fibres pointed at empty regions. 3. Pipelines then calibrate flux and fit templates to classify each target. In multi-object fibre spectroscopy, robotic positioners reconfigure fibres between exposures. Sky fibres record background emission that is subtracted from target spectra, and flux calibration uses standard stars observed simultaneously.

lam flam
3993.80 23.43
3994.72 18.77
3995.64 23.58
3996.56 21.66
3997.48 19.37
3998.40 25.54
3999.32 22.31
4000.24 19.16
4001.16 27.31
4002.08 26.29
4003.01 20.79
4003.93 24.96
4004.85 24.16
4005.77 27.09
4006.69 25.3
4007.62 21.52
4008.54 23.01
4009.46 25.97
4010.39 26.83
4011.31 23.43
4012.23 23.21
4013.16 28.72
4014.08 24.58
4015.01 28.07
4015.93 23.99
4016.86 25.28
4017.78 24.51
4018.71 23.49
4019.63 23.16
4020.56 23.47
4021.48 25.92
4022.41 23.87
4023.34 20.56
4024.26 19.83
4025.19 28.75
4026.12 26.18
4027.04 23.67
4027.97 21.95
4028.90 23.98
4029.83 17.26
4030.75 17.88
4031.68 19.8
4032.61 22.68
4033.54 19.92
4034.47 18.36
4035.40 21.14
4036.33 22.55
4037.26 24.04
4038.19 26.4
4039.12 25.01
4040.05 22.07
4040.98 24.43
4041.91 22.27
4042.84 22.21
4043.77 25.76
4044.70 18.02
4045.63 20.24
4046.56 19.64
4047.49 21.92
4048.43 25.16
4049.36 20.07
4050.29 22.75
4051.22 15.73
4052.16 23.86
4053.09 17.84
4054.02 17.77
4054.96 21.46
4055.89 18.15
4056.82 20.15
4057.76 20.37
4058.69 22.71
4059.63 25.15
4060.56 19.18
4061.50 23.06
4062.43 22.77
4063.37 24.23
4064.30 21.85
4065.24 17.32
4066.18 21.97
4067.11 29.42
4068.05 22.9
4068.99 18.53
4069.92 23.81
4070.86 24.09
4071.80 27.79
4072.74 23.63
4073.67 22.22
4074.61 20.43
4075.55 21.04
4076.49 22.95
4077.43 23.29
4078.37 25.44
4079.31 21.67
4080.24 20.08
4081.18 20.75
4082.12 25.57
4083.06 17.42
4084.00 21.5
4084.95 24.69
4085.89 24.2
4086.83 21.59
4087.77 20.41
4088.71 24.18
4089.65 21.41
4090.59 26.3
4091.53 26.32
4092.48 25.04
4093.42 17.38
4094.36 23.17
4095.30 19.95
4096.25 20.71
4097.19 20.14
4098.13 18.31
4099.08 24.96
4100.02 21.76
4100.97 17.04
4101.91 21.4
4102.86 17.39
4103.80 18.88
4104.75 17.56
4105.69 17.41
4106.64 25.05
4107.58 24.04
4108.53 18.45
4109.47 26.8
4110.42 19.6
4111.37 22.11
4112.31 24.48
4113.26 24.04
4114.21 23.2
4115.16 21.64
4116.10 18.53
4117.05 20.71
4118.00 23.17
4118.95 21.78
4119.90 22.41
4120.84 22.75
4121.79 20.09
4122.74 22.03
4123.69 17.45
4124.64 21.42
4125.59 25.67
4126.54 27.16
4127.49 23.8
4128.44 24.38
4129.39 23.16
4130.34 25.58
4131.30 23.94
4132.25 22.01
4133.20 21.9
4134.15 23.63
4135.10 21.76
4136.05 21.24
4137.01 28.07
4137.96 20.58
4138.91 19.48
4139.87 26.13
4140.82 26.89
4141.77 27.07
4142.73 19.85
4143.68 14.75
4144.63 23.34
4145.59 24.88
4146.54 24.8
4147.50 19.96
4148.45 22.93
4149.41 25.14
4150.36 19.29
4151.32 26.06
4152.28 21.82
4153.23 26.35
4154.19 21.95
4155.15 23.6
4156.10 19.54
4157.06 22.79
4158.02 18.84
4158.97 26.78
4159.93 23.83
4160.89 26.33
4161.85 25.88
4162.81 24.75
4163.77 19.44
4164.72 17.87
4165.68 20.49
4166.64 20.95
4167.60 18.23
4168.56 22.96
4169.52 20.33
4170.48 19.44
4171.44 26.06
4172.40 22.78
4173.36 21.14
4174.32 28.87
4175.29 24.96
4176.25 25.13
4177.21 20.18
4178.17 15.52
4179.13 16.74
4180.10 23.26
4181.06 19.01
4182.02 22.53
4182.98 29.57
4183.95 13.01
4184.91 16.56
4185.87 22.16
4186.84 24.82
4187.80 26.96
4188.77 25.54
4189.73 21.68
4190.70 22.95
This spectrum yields 1.3 angstrom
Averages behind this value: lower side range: 21.9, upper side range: 23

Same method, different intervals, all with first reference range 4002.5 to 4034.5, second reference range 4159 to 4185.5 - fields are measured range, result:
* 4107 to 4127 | 0.1 angstrom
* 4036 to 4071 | 1.8 angstrom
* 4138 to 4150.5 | -0.3 angstrom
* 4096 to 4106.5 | 1.3 angstrom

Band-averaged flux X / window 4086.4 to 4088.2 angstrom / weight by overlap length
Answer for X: 21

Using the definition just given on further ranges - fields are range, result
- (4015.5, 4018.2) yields 24.6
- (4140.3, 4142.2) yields 27.1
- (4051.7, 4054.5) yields 19.8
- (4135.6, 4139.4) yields 22.3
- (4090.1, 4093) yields 25.7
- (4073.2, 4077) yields 21.7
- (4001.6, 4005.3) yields 24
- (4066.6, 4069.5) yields 23.6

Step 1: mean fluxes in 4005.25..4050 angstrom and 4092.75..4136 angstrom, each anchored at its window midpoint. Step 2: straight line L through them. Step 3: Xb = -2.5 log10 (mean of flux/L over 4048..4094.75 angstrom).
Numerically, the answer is 0.01 mag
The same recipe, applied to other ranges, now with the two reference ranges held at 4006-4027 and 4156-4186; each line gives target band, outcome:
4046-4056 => 0.17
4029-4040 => 0.13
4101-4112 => 0.11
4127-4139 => -0.03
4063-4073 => 0.02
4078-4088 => 0.06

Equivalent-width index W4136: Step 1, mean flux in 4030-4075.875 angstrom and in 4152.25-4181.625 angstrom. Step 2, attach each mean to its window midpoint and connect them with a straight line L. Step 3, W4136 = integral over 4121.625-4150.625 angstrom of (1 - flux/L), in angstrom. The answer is -1.1 angstrom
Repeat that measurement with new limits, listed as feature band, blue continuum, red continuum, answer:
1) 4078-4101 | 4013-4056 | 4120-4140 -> 0.62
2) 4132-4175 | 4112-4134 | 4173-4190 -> -0.63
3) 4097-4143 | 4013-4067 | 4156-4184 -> -0.10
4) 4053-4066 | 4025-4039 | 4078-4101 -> 0.70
